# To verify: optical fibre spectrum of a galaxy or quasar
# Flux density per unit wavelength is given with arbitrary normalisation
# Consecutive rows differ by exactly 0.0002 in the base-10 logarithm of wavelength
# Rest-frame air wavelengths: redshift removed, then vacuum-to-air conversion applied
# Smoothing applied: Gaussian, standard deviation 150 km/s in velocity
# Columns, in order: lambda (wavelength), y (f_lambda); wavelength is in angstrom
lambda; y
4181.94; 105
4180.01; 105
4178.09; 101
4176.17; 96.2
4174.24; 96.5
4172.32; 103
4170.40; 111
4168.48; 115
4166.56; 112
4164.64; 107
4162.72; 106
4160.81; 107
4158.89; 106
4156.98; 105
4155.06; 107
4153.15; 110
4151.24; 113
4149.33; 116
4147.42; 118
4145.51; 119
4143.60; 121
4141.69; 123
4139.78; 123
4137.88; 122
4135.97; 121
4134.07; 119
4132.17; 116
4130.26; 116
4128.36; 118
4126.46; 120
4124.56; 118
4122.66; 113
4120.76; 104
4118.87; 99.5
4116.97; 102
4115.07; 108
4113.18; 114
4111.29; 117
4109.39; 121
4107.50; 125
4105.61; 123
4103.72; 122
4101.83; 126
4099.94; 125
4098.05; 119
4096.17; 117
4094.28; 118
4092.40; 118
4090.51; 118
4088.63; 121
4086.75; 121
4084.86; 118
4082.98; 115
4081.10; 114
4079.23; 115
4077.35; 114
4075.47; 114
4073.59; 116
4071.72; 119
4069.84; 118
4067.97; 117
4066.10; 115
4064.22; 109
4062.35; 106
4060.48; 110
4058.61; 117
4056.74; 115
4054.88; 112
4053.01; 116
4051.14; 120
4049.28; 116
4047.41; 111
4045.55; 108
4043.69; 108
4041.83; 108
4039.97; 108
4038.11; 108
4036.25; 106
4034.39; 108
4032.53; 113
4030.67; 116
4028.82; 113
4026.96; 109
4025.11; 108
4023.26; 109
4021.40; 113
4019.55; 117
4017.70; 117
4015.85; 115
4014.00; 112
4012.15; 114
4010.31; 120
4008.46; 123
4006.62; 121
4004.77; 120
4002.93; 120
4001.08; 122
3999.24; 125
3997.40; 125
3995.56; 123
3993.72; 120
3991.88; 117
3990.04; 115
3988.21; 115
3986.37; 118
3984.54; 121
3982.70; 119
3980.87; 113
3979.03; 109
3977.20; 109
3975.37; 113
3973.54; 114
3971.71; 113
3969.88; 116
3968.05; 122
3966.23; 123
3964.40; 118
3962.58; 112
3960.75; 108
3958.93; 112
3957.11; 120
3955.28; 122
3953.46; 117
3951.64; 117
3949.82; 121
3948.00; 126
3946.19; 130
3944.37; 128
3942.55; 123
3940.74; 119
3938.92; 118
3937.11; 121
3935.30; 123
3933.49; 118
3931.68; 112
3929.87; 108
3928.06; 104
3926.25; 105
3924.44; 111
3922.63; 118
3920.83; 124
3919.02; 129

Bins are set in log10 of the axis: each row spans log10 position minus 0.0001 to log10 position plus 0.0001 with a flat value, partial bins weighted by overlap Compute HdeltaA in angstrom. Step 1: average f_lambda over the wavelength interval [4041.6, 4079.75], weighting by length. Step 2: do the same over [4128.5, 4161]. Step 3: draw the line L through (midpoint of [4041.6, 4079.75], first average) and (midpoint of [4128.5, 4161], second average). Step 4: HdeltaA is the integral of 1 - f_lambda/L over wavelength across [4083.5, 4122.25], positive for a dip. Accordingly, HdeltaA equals -0.7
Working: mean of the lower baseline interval 114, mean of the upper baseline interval 116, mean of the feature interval 117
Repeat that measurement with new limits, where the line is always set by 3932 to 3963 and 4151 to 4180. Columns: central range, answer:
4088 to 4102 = -1.2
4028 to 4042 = 0.5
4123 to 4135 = -1.0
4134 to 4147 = -1.6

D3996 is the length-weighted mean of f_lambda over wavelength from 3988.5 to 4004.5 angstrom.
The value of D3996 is 121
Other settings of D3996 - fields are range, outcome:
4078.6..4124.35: 116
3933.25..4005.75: 119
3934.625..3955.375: 122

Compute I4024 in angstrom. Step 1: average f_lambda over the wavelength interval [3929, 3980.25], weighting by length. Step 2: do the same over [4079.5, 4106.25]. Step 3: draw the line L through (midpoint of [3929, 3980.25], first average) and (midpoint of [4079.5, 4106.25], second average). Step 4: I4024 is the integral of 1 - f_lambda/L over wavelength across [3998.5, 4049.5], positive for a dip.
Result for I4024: 2.0 angstrom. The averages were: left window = 118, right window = 120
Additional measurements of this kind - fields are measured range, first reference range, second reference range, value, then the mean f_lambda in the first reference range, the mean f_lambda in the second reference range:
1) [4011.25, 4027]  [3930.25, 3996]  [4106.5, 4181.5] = 0.4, 118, 112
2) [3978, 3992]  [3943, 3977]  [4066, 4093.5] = 0.3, 118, 117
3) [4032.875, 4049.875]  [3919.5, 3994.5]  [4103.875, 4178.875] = 0.9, 117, 113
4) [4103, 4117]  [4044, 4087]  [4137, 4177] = -0.6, 114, 111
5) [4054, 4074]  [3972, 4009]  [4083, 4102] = 0.9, 118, 120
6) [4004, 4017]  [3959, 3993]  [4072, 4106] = -0.2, 115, 119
